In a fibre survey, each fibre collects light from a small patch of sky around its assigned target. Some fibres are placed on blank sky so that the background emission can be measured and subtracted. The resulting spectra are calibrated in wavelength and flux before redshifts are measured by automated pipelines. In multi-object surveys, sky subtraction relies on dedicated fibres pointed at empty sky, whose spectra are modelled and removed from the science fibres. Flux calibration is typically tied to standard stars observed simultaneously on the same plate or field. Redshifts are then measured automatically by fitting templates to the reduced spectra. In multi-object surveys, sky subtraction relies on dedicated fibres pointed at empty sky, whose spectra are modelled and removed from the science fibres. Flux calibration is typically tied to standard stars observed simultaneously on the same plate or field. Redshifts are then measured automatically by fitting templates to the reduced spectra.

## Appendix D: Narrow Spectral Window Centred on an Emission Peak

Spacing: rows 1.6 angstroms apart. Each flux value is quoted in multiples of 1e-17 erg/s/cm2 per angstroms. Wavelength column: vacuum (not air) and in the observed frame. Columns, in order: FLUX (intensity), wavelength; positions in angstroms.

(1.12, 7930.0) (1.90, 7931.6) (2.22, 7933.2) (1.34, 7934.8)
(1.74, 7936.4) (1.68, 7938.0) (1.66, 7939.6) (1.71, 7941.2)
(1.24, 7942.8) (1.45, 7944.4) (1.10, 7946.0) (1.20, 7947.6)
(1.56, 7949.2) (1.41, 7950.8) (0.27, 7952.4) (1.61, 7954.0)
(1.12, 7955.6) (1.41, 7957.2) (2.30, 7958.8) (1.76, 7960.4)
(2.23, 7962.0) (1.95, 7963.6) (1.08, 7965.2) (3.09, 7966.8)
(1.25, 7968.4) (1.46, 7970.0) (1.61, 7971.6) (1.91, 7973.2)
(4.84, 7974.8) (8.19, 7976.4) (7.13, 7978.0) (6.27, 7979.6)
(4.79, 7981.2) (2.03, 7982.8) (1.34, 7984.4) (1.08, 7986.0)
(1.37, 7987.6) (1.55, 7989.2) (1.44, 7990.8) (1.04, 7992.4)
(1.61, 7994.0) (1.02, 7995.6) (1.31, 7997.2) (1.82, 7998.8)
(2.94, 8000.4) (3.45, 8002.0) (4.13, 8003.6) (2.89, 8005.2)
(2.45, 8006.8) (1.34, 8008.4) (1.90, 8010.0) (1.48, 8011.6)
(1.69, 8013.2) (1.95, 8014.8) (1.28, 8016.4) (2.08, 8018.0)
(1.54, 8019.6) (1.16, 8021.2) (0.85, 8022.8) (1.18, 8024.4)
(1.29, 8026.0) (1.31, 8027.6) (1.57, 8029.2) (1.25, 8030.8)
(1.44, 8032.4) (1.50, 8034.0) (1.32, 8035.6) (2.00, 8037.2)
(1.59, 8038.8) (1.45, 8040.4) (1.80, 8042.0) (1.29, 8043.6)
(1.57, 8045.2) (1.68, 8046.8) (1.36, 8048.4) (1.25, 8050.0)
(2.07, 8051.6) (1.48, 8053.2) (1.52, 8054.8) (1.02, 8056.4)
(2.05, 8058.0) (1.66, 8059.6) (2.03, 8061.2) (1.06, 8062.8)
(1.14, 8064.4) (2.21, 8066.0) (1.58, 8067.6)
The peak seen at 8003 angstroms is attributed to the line [N II]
